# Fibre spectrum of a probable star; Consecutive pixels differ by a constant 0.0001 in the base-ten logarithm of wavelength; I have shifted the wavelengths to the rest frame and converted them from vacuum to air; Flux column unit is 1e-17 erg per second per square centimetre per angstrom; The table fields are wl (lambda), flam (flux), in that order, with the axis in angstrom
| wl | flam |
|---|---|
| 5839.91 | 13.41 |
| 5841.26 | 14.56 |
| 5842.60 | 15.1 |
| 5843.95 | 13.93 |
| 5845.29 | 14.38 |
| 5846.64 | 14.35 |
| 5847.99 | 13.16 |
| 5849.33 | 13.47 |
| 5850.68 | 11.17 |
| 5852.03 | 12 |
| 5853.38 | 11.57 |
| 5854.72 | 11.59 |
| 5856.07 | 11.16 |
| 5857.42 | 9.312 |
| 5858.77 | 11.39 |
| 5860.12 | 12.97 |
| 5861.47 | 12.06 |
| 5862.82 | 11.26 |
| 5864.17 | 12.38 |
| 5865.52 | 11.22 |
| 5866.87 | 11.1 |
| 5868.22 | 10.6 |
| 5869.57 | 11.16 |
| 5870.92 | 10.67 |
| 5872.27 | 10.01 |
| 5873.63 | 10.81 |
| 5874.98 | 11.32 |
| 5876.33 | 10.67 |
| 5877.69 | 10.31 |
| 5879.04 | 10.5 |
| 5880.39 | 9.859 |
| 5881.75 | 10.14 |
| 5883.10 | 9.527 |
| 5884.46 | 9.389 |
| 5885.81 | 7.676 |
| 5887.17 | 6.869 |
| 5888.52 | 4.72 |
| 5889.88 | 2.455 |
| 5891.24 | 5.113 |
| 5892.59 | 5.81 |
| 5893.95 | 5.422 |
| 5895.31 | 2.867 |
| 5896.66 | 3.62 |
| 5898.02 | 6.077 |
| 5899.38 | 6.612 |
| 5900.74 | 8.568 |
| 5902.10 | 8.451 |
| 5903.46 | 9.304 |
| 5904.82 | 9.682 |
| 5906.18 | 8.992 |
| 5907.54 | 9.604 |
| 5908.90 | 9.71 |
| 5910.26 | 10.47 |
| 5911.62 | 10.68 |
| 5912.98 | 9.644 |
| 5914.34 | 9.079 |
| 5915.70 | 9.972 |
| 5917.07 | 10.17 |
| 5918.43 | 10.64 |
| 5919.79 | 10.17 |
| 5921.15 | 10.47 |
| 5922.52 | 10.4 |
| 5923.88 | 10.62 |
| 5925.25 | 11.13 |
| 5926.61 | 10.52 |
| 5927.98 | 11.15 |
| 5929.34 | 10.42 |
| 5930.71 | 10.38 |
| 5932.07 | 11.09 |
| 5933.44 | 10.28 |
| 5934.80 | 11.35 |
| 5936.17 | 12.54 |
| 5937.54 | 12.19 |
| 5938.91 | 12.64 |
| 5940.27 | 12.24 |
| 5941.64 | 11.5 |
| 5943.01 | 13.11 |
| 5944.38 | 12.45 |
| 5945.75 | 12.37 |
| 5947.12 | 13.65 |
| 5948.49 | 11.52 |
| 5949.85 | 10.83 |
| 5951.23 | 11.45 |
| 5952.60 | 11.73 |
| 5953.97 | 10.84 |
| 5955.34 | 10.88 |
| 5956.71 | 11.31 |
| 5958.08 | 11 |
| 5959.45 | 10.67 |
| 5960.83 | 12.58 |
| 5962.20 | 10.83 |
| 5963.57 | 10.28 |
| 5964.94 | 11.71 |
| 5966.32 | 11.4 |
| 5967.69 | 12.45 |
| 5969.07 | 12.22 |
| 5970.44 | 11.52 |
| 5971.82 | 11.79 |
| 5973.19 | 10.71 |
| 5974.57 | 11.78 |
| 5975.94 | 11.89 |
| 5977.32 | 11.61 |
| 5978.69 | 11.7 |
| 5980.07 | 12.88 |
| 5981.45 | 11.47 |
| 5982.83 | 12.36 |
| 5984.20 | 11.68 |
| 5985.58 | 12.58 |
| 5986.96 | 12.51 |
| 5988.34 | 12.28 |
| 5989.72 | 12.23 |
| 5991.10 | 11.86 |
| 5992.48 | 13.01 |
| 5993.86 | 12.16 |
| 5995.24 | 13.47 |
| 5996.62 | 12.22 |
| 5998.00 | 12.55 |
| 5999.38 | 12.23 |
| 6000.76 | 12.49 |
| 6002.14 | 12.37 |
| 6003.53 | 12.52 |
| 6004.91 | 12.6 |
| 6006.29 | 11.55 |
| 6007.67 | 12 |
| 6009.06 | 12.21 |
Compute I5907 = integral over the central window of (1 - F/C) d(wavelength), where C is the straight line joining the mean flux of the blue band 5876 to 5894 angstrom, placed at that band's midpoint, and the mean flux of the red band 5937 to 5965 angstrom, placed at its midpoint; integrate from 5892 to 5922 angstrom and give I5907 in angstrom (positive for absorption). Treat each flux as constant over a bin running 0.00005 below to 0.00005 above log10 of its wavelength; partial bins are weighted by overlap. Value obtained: 2.3 angstrom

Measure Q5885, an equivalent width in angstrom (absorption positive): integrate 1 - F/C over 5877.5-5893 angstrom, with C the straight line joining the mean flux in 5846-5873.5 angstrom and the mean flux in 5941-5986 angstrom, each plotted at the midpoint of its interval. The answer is 5.3 angstrom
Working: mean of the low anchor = 11.6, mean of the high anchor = 11.7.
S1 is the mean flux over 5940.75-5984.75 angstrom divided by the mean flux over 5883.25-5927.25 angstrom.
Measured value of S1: 1.4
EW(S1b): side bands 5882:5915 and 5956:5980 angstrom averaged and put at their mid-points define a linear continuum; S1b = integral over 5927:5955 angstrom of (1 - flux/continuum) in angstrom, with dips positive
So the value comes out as -4.7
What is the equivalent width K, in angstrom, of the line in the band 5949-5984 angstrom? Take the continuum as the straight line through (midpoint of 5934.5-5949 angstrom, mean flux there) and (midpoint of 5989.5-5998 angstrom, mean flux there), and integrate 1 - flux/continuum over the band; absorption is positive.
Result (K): 2.6 angstrom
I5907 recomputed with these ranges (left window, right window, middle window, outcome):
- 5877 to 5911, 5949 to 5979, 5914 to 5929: -2.1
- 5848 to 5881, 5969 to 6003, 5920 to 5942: 1.1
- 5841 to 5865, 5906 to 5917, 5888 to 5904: 7.2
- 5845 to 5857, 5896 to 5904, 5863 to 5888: -1.2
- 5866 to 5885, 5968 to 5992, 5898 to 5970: 3.2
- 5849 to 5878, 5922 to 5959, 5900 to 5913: 2.2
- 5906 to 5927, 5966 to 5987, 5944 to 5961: -0.6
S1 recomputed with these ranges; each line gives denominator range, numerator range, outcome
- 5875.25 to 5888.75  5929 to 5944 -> 1.27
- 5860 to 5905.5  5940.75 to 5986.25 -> 1.34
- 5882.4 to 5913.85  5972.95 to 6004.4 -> 1.64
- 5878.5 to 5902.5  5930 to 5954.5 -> 1.73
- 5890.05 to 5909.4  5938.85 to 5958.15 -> 1.69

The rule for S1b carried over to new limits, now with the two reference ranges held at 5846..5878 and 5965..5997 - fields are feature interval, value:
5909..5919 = 1.4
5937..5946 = -0.4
